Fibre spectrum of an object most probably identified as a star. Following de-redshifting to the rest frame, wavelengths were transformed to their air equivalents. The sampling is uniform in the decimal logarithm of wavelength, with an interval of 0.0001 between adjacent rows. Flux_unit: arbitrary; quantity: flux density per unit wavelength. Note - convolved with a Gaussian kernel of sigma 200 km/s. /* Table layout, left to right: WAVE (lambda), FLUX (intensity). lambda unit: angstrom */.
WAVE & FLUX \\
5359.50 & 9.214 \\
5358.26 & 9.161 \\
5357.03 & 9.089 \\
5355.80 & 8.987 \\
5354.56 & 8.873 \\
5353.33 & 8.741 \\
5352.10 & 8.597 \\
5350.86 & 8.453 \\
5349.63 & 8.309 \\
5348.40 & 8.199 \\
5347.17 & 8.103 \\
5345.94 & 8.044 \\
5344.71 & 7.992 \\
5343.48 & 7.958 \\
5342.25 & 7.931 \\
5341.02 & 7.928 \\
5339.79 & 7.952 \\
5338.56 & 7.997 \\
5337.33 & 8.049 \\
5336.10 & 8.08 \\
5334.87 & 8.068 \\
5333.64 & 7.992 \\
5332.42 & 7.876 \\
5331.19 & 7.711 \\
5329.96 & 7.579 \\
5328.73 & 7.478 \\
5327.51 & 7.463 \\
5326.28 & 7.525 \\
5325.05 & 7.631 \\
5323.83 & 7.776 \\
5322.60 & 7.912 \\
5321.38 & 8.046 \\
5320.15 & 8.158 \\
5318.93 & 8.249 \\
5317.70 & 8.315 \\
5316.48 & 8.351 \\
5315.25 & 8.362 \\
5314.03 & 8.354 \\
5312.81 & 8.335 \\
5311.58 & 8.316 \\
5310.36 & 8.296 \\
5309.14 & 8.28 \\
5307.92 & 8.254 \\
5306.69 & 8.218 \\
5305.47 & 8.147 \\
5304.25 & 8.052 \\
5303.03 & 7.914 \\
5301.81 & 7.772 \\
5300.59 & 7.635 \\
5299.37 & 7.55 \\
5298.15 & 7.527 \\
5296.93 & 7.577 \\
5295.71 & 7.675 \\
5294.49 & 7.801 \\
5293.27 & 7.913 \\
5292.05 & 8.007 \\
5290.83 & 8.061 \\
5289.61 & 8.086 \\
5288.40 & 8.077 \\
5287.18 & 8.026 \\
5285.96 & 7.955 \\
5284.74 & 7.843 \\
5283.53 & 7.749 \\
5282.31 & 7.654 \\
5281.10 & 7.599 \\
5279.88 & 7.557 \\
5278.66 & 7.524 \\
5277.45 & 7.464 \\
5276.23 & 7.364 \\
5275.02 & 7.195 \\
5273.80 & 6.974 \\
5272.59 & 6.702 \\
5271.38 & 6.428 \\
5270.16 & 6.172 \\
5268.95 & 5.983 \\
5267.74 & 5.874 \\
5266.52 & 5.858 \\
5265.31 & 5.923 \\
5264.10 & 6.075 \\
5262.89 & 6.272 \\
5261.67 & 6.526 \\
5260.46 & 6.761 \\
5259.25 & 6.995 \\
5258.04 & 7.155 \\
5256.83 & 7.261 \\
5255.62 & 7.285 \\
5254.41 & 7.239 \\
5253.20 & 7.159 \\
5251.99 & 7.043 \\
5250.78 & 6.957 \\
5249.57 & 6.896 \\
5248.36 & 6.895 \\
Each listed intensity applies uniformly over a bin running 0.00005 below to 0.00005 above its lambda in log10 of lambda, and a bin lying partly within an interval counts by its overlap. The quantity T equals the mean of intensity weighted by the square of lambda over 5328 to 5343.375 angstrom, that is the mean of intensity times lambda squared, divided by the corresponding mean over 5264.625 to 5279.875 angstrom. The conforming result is 1.21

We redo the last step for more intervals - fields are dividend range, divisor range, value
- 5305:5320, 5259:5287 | 1.22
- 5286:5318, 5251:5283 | 1.19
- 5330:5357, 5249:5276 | 1.26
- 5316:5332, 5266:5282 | 1.17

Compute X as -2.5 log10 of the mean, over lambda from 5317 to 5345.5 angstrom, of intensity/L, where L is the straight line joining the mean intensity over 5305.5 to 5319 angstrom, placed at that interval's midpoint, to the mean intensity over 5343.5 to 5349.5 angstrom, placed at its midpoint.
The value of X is 0.04 mag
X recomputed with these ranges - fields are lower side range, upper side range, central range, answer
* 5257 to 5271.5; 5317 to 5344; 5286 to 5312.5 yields -0.11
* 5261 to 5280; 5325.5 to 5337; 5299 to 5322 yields -0.11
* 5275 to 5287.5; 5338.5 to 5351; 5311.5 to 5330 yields -0.01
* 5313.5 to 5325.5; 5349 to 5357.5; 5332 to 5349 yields 0.06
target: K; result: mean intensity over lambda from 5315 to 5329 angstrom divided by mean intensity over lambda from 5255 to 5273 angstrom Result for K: 1.2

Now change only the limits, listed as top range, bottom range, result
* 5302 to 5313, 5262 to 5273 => 1.33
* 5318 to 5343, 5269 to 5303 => 1.05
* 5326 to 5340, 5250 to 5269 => 1.17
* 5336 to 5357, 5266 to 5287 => 1.17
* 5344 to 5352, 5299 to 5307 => 1.04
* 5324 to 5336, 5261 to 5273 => 1.25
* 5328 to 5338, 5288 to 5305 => 1.00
